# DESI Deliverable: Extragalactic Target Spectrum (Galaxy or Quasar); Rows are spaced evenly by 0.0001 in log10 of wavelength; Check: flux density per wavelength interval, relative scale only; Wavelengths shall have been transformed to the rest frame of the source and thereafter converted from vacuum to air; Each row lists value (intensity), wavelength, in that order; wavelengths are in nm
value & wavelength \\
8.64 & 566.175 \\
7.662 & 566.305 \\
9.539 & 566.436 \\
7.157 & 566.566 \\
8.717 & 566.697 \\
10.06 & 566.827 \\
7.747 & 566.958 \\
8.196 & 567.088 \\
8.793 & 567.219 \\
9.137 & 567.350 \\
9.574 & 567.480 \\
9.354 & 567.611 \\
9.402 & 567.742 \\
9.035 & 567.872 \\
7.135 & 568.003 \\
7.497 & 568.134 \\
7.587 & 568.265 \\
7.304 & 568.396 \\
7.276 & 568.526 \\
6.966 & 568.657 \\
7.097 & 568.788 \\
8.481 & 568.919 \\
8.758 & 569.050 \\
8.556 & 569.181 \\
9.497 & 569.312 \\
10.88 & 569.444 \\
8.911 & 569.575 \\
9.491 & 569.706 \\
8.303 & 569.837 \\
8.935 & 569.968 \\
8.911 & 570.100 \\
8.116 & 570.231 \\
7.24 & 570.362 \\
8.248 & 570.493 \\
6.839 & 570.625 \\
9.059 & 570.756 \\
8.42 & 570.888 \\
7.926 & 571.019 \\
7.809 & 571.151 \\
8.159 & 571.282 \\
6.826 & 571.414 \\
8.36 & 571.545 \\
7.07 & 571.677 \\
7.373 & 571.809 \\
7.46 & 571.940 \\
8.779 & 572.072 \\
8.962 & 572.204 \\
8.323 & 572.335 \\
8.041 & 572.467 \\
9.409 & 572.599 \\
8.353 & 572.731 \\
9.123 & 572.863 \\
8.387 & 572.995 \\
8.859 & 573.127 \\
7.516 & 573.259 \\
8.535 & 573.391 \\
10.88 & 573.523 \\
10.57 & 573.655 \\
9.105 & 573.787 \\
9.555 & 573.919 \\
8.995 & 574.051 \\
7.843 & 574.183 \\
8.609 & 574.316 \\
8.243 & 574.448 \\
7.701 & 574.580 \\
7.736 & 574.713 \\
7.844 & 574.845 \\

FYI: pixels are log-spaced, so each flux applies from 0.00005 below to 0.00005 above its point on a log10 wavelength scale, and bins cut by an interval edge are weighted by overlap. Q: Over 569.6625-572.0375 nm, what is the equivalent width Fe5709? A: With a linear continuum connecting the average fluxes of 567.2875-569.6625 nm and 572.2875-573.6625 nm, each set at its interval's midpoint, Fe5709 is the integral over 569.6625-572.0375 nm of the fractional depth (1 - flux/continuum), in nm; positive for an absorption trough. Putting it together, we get 0.18 nm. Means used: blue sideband 8.48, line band 8.03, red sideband 8.84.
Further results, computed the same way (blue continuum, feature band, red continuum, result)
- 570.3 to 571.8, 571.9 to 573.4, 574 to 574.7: -0.09 nm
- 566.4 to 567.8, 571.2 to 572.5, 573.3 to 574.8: 0.14 nm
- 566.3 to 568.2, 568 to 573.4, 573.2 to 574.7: 0.32 nm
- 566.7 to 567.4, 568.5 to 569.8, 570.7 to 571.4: -0.03 nm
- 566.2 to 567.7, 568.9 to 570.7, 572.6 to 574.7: 0.02 nm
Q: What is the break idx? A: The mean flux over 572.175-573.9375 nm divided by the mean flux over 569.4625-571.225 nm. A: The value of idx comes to 1.1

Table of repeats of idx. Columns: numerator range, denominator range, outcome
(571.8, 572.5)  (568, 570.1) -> 0.99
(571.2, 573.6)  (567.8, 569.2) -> 1.08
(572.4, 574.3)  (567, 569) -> 1.09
